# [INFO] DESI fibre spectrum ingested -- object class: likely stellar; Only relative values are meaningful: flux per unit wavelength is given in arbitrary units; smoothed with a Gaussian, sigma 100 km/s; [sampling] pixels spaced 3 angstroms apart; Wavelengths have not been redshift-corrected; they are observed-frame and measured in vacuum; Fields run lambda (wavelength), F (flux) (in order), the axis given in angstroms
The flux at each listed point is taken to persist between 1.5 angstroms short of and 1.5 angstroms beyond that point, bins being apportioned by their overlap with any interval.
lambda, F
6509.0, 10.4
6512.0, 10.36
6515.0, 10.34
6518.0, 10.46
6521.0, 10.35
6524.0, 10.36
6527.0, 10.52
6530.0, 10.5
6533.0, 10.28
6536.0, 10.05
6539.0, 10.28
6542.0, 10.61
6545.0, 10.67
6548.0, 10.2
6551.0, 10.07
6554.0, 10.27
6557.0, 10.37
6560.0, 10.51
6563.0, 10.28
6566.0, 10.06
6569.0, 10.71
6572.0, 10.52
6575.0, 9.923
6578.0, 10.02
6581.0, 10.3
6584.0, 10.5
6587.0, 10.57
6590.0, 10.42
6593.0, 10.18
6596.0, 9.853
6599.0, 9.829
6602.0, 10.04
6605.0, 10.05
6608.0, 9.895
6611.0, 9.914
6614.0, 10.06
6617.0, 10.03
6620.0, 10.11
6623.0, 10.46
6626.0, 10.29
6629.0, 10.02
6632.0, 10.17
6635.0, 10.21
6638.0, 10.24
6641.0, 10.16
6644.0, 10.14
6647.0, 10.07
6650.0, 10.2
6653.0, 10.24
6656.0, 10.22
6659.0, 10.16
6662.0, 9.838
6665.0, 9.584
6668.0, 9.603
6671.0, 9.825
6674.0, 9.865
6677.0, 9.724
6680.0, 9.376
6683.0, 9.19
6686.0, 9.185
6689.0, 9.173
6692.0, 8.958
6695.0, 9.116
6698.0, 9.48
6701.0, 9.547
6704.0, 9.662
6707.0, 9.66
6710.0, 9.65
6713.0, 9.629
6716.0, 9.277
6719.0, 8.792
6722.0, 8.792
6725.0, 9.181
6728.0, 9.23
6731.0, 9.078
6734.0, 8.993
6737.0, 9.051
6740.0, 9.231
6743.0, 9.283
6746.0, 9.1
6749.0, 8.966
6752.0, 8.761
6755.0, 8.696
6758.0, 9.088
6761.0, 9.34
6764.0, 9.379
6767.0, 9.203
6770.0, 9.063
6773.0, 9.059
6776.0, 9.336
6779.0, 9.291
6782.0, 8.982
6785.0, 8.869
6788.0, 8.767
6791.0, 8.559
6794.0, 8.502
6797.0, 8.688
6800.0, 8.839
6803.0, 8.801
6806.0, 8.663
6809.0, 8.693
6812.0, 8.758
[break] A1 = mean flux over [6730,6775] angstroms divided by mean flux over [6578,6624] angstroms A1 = 0.90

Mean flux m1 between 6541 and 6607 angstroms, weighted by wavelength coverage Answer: 10.3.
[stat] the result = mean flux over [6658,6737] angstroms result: 9.39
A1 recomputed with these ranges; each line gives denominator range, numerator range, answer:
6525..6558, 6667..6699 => 0.91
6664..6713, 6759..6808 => 0.95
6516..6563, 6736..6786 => 0.88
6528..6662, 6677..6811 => 0.89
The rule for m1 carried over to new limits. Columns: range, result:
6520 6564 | 10.4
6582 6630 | 10.1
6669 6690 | 9.49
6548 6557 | 10.2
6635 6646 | 10.2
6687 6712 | 9.41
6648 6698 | 9.64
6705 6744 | 9.22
